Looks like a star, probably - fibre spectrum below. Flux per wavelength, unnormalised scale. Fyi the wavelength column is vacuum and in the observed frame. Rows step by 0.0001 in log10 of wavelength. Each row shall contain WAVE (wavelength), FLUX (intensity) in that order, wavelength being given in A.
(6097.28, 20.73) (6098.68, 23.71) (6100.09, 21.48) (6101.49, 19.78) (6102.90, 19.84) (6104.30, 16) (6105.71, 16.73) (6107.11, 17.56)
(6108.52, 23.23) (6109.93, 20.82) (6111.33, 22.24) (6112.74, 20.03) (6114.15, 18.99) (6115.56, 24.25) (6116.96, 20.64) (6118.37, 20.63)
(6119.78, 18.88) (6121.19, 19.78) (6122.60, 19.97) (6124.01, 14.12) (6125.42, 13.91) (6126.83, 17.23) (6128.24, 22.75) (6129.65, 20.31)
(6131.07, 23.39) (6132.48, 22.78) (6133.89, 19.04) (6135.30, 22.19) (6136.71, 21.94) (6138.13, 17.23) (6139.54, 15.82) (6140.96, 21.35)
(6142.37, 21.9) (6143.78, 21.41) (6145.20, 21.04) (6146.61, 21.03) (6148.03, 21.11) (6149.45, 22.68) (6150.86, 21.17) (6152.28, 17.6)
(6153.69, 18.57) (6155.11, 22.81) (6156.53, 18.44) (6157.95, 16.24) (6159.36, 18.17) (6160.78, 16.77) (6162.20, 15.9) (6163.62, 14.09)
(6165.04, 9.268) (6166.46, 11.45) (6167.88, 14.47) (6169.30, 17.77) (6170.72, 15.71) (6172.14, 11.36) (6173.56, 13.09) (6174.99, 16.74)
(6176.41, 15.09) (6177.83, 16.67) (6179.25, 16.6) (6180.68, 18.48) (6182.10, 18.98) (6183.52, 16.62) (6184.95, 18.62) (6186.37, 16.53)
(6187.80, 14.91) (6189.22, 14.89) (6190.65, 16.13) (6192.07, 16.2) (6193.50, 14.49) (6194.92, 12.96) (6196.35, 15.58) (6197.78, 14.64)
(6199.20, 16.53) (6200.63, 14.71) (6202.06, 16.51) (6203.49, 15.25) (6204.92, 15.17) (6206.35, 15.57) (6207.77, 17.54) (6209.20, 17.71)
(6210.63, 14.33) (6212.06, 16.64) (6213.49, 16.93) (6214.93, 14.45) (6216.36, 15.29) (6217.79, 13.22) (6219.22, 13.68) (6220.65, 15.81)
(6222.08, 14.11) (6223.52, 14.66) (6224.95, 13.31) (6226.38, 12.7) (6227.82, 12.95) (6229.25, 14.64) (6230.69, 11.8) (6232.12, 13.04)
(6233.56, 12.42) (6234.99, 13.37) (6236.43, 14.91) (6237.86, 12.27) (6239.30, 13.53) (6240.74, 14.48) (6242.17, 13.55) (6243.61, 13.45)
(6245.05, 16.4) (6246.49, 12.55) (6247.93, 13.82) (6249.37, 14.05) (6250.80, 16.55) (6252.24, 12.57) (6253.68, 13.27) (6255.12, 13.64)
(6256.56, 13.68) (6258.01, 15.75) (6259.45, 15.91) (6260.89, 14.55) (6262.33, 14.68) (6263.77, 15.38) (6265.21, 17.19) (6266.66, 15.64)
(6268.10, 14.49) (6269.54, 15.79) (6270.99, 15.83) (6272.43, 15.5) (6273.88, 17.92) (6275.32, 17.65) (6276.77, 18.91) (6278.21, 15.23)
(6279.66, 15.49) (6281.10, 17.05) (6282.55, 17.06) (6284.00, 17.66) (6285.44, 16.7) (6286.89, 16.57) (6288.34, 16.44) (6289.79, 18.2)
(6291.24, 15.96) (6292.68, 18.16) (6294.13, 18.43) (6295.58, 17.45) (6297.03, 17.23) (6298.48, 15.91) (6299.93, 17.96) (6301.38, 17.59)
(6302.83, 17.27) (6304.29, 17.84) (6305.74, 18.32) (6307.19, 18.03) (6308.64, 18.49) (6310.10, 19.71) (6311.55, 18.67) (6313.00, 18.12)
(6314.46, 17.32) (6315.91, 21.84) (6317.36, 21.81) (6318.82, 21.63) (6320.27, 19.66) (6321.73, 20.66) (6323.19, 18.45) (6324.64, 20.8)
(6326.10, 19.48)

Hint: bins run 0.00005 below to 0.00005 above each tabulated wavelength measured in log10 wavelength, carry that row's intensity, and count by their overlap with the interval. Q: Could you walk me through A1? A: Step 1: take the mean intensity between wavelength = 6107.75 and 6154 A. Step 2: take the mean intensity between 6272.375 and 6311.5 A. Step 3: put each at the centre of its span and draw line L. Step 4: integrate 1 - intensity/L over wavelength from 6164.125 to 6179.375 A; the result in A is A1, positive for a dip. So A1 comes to 4.1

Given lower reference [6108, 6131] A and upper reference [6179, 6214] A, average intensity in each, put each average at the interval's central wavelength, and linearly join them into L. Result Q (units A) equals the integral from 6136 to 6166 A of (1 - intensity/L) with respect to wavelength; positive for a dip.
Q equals -0.5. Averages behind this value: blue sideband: 19.9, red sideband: 16.1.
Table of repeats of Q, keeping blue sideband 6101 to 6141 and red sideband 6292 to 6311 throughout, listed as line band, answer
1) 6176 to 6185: 0.85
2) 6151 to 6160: 0.25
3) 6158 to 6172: 3.25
